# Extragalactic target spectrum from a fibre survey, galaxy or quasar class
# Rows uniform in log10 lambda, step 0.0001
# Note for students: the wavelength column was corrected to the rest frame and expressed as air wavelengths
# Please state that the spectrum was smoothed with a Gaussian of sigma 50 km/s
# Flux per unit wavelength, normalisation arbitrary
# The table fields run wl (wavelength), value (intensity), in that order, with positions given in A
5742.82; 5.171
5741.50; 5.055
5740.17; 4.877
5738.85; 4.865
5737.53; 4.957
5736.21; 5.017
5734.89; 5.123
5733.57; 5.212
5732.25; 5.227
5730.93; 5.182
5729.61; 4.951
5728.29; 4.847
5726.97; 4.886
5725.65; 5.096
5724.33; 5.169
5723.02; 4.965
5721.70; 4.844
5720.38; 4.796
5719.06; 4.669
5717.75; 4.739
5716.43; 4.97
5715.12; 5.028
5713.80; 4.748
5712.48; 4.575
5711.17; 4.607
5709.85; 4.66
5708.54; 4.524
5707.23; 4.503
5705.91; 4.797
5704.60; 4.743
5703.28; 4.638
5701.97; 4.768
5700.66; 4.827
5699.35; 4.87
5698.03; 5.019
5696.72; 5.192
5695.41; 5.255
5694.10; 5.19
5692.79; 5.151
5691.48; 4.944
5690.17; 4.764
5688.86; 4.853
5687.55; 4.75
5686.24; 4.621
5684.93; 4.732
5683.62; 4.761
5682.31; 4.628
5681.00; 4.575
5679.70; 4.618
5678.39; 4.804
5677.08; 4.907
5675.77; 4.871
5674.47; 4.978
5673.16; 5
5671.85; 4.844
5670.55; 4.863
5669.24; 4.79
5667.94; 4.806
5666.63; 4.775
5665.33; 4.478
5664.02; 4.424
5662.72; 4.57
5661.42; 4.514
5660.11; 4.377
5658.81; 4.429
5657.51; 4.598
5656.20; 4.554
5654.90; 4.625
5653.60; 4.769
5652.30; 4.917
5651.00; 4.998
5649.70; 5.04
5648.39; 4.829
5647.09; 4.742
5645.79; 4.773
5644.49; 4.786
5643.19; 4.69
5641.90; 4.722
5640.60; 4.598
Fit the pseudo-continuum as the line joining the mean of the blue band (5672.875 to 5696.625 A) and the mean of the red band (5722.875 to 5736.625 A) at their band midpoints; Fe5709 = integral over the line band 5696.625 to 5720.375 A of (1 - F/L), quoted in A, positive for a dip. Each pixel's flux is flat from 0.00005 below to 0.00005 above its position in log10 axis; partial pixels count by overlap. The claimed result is 0.99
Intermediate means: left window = 4.86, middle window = 4.76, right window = 5.07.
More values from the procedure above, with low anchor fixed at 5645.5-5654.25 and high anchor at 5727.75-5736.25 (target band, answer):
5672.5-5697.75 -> 0.4 A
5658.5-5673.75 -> 0.8 A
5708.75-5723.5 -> 0.8 A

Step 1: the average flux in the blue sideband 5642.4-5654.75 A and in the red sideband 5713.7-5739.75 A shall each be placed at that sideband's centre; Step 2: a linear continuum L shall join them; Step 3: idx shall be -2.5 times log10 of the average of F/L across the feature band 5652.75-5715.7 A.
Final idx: 0.03 mag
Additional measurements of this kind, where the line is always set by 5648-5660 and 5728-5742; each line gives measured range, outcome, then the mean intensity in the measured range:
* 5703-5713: 0.07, 4.63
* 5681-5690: 0.03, 4.71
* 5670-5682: 0.00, 4.82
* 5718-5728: 0.02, 4.91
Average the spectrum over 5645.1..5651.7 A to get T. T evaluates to 4.87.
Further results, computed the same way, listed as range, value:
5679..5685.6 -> 4.66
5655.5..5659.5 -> 4.53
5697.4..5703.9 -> 4.83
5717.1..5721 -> 4.74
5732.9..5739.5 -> 5.04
